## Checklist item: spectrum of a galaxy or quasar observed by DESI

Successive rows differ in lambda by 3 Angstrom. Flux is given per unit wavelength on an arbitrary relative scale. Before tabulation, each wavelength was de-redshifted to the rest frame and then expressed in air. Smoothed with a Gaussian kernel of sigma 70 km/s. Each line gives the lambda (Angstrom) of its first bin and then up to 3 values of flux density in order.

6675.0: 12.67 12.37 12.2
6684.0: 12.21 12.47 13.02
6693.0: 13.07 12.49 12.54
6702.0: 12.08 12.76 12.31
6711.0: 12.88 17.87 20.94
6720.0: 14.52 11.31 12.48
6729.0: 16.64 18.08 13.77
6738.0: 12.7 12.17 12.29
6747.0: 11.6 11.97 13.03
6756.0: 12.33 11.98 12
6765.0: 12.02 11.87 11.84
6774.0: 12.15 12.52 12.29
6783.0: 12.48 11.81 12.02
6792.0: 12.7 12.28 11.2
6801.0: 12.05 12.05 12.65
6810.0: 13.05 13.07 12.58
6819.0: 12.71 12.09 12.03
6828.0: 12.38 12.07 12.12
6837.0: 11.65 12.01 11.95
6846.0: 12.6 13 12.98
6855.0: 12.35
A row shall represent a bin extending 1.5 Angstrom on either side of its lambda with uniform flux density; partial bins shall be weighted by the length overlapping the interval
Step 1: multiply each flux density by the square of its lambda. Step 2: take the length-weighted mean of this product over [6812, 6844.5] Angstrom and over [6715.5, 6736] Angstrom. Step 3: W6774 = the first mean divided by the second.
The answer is 0.82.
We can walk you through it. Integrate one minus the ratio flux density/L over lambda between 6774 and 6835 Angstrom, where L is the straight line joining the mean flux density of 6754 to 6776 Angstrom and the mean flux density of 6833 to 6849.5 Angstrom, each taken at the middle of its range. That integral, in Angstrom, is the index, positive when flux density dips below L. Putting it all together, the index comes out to -0.92 Angstrom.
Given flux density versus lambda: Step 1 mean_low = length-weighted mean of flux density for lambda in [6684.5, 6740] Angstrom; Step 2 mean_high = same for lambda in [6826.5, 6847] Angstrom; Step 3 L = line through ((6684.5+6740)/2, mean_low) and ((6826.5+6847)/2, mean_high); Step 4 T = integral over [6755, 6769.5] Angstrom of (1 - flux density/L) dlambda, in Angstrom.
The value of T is 1.3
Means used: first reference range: 13.9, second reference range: 12.1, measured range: 12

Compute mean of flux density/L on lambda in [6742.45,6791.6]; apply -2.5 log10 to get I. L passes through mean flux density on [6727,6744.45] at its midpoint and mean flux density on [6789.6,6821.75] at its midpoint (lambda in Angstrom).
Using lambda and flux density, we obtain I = 0.11 mag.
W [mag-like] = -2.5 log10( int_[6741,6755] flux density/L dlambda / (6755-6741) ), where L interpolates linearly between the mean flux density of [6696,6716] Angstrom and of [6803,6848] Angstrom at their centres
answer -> 0.08 mag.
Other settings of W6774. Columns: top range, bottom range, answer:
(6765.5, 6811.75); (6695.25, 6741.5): 0.88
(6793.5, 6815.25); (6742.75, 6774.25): 1.03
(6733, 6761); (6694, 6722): 0.89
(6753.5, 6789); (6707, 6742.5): 0.84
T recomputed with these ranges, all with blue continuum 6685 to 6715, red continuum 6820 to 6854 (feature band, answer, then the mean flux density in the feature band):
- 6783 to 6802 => 0.7 Angstrom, 12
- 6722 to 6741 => -1.8 Angstrom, 14.1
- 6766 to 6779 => 0.6 Angstrom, 12.1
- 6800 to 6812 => 0.0 Angstrom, 12.5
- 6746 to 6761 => 0.7 Angstrom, 12.2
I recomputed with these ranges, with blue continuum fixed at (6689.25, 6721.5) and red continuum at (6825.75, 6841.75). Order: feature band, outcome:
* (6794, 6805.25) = 0.06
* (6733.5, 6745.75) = 0.07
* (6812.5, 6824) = -0.02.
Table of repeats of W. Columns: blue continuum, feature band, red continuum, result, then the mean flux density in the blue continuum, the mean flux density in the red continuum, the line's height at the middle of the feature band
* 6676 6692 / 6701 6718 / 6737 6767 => -0.19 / 12.5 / 12.2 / 12.4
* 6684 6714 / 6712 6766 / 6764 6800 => -0.10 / 12.9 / 12.1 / 12.5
